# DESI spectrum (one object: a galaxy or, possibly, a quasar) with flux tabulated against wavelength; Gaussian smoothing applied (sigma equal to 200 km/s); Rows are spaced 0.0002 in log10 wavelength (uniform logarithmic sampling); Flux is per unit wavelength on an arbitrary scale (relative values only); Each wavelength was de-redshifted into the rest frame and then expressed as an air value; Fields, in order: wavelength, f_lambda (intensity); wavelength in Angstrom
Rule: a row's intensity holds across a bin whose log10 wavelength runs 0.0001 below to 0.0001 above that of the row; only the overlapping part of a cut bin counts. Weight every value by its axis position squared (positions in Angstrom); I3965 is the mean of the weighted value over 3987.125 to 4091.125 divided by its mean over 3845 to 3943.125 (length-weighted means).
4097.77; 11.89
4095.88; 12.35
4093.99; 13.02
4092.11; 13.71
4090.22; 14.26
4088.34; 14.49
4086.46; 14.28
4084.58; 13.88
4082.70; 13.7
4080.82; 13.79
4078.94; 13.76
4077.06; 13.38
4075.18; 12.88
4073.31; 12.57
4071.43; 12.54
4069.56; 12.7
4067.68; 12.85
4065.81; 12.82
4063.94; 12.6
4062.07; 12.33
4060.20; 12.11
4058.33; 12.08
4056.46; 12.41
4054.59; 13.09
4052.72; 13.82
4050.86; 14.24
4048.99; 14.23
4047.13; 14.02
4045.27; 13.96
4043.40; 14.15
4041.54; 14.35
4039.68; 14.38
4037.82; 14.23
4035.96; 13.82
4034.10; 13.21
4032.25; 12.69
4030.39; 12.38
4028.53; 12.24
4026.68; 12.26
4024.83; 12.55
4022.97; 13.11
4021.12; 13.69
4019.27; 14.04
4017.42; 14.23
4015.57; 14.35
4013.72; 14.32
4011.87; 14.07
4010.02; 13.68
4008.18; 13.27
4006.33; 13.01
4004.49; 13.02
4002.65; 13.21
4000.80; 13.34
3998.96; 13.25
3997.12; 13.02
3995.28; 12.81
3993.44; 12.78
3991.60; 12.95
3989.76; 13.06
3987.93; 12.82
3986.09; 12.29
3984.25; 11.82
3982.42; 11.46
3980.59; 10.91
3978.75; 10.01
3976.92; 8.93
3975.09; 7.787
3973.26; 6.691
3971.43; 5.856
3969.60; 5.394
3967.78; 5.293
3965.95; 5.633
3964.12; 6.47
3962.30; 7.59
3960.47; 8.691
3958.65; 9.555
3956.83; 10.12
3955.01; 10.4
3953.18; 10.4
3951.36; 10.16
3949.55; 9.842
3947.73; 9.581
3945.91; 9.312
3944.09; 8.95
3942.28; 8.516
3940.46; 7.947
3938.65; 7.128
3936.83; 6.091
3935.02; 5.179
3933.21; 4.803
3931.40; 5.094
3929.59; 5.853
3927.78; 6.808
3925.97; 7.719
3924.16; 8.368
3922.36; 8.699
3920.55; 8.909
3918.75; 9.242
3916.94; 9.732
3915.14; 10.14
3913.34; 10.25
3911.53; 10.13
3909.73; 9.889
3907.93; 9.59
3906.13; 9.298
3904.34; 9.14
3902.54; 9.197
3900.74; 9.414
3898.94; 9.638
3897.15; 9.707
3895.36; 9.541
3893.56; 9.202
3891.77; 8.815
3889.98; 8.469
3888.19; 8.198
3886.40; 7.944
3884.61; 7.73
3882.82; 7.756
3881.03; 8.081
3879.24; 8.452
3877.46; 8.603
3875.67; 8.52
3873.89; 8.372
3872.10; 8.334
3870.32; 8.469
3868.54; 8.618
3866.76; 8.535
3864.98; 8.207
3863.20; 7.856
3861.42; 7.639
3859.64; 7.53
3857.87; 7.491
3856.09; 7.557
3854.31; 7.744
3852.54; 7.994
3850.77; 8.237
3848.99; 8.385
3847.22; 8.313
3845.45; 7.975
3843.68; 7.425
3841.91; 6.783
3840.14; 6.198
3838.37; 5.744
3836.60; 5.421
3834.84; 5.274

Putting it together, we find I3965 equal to 1.74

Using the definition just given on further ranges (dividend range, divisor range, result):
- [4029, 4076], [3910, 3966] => 1.67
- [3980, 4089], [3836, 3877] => 1.87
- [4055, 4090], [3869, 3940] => 1.70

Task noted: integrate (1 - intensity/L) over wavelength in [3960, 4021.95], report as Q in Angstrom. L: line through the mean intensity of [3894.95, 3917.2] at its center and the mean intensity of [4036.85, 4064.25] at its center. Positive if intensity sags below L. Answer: 4.2 Angstrom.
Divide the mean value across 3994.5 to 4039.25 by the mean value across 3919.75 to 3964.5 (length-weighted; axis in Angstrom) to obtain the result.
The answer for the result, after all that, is 1.65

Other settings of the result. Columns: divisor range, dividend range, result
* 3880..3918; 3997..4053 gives 1.48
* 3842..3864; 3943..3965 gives 1.19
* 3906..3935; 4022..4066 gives 1.60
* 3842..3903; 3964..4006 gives 1.26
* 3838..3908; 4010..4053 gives 1.65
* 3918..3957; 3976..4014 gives 1.55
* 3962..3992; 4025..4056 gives 1.49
